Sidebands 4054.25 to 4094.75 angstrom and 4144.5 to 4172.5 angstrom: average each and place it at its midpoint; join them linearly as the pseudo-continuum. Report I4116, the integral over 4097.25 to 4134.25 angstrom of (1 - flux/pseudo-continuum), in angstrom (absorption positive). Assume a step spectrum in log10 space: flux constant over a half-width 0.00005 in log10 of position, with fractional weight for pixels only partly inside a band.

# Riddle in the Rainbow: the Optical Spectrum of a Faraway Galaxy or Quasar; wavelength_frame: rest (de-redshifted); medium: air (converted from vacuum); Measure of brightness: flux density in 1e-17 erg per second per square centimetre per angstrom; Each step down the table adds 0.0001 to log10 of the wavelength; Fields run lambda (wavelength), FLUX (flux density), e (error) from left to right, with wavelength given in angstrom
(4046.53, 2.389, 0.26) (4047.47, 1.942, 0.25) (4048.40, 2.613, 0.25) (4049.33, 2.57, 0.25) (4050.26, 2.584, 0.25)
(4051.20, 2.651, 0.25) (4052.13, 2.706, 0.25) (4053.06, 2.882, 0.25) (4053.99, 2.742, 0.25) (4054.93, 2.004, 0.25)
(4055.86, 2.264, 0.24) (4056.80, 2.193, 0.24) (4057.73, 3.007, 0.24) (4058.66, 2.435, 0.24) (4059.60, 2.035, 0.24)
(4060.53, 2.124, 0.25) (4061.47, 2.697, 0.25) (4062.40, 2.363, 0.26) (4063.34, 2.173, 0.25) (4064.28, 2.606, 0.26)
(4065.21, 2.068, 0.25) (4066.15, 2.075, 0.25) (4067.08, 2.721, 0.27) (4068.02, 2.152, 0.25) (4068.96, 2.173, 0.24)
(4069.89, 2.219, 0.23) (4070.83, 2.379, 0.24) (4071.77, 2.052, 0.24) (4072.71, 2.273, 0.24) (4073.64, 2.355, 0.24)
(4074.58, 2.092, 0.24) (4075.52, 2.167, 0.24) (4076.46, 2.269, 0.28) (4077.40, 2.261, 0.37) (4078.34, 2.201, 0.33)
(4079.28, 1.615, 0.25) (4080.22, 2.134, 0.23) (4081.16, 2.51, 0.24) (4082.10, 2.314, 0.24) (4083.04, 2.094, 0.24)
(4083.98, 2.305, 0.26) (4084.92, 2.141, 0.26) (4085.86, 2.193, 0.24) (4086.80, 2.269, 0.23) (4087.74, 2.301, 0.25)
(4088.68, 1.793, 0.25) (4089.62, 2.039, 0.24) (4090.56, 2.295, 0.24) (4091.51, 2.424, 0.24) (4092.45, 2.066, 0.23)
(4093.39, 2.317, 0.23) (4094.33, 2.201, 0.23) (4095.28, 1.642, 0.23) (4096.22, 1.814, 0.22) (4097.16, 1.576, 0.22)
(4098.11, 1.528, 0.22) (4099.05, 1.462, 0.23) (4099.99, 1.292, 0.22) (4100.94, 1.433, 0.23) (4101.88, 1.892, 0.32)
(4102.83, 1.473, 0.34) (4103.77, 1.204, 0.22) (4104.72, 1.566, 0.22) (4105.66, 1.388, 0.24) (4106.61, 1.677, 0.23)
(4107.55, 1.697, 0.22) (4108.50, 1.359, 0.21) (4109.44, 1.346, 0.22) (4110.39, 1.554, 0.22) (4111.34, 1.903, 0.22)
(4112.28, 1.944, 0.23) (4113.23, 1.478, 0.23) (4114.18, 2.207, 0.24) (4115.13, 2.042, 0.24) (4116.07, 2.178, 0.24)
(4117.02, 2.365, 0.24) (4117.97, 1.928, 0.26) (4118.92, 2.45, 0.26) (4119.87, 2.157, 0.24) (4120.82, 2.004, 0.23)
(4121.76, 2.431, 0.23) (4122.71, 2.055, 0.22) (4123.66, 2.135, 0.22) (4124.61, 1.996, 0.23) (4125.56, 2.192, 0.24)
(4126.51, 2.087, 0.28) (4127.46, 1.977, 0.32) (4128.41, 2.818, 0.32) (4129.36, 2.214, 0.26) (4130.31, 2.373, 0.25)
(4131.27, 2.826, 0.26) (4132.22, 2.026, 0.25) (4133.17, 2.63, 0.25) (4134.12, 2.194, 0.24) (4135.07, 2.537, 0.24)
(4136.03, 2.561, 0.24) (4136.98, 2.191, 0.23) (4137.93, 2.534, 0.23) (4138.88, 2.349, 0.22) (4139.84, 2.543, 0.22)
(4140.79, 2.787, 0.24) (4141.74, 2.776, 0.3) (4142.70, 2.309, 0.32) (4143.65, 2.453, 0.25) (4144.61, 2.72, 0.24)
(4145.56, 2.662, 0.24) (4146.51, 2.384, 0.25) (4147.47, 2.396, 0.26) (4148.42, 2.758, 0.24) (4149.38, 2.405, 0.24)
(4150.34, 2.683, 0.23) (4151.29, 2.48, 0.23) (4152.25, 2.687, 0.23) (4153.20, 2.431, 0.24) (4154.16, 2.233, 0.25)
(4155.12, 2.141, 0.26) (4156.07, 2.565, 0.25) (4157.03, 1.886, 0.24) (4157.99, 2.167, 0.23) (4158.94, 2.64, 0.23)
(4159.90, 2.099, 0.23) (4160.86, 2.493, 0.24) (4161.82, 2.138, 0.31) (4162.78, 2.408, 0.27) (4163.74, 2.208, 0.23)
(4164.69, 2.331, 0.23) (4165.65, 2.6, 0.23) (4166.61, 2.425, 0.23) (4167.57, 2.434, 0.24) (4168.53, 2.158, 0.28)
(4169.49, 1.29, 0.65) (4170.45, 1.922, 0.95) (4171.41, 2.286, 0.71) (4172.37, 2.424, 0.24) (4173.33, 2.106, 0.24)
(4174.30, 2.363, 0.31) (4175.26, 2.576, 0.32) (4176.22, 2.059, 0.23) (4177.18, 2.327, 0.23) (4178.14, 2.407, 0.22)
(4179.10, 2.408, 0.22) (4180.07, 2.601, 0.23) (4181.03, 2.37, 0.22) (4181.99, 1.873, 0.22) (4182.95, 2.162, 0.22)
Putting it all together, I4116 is 5.9 angstrom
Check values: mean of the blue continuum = 2.24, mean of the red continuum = 2.34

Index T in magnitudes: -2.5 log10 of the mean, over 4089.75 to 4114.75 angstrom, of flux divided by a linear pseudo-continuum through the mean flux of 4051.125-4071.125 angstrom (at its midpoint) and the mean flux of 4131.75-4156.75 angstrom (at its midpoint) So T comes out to 0.372 mag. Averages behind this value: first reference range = 2.39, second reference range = 2.47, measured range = 1.73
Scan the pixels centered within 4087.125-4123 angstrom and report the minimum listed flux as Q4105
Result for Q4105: 1.204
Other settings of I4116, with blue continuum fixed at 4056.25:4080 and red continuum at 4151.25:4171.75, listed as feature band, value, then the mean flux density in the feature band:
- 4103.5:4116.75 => 3.3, 1.7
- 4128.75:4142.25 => -1.2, 2.47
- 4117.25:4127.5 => 0.6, 2.14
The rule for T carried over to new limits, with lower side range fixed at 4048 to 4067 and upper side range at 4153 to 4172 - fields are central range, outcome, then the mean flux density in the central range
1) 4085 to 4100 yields 0.20 mag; 1.98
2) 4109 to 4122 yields 0.17 mag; 1.99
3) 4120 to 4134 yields 0.02 mag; 2.26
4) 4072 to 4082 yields 0.10 mag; 2.19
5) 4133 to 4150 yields -0.10 mag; 2.51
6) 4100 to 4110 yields 0.49 mag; 1.49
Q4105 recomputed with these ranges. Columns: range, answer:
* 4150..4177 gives 1.29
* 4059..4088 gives 1.615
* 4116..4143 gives 1.928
